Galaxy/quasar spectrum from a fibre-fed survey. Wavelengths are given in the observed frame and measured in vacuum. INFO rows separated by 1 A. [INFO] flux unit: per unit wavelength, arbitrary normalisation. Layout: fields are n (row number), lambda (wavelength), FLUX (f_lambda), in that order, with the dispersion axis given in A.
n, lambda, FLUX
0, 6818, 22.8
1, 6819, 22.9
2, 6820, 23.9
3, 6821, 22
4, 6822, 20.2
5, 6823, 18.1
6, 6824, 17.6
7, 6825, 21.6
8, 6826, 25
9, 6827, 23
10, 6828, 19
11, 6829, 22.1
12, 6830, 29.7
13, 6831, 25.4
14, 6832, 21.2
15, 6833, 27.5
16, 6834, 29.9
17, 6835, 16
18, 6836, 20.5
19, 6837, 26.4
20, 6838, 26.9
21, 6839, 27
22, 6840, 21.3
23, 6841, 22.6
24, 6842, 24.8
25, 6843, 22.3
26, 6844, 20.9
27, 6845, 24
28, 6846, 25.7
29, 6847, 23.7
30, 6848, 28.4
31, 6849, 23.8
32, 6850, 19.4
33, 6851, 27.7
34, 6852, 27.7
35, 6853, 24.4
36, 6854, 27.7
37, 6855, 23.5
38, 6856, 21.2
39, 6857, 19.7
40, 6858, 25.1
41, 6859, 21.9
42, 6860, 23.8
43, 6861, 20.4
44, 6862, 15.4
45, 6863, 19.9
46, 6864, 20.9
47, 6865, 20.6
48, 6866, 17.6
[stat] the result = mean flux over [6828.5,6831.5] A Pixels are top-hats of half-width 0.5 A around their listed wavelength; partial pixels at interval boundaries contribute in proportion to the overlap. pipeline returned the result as 25.7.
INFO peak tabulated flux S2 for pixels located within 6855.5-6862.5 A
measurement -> 25.1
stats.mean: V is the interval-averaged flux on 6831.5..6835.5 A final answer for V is 23.6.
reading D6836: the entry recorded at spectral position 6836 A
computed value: 20.5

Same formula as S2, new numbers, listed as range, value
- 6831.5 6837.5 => 29.9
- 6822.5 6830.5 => 29.7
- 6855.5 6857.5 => 21.2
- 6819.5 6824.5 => 23.9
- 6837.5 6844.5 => 27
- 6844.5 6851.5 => 28.4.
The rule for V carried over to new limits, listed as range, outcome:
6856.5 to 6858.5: 22.4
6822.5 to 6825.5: 19.1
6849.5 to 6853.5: 24.8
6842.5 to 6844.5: 21.6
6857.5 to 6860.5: 23.6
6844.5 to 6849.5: 25.1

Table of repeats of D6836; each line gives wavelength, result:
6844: 20.9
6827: 23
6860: 23.8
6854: 27.7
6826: 25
